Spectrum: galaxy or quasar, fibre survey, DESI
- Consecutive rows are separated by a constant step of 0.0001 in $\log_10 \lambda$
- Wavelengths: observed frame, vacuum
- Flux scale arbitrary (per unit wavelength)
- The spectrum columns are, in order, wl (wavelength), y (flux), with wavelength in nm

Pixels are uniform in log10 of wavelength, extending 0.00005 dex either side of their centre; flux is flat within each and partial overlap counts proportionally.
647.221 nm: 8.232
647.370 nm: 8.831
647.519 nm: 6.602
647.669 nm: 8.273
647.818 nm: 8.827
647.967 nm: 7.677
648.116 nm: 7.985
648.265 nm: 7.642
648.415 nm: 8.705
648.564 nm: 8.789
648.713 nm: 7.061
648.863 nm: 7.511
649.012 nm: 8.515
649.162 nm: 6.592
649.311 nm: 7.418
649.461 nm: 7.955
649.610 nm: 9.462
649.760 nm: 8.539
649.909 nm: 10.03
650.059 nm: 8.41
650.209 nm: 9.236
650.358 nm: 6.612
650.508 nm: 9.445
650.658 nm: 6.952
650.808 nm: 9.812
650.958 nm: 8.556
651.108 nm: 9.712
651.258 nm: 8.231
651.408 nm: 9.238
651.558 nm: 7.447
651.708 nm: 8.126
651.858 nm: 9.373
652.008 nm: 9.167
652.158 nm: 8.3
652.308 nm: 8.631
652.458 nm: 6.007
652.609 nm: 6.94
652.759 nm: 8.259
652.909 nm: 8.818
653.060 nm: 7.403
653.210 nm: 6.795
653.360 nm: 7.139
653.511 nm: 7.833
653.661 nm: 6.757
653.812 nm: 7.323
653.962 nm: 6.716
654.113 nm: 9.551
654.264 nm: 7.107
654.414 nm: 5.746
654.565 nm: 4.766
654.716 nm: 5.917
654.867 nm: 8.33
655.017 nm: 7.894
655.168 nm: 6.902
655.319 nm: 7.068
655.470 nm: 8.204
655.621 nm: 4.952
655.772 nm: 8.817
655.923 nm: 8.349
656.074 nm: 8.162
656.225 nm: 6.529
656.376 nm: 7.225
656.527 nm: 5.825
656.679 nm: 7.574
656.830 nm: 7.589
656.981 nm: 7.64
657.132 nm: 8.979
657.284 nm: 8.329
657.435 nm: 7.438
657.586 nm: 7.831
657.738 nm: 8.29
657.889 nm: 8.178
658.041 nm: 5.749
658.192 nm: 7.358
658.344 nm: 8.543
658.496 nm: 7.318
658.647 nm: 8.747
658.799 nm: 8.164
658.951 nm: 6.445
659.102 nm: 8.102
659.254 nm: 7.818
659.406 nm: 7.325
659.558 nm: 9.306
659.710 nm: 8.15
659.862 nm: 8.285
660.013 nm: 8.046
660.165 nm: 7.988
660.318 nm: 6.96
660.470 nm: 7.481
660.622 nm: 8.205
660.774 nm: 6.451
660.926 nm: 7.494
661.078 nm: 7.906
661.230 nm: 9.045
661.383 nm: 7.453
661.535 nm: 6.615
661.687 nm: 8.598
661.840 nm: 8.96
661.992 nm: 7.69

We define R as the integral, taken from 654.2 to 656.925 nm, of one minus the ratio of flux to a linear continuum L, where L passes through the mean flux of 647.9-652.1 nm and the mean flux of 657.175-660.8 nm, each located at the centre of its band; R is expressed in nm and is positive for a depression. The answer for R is 0.32 nm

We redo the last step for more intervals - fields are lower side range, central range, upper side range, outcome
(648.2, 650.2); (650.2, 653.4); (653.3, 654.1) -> -0.19 nm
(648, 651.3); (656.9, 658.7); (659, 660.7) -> 0.04 nm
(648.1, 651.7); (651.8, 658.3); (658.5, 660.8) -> 0.48 nm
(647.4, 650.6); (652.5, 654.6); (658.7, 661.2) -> 0.20 nm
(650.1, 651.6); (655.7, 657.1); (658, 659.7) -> 0.08 nm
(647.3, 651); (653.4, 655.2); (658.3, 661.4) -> 0.22 nm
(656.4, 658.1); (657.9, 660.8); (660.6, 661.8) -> -0.03 nm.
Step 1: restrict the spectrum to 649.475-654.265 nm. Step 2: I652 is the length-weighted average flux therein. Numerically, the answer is 8.2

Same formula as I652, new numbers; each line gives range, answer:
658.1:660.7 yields 7.88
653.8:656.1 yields 7.22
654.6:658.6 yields 7.48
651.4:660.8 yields 7.61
